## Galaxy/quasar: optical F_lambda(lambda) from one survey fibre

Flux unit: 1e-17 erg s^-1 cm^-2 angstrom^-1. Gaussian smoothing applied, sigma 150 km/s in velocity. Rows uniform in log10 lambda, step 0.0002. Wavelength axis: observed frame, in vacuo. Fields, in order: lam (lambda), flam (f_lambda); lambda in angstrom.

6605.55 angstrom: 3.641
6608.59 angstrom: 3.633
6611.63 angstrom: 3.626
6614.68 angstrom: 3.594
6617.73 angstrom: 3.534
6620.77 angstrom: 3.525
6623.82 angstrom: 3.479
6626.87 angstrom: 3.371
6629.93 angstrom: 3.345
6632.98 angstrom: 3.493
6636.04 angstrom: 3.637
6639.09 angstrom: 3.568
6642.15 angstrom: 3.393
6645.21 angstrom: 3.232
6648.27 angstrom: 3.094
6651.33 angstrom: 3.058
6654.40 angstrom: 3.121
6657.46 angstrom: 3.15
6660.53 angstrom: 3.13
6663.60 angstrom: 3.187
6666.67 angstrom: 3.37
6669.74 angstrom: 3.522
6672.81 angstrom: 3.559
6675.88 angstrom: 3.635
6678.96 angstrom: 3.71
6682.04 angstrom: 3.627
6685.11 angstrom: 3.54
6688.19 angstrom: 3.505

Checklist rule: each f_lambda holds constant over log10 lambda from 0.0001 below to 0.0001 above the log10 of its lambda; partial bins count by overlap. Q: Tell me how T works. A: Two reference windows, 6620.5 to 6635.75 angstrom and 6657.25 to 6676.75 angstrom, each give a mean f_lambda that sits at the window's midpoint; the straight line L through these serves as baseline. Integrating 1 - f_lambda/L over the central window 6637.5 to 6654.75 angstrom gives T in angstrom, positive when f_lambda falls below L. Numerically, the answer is 0.80 angstrom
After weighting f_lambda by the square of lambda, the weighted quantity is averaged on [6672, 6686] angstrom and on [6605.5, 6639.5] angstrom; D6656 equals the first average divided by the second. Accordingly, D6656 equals 1.0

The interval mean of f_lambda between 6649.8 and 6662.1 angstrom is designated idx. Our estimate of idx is 3.11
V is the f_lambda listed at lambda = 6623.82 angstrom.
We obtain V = 3.479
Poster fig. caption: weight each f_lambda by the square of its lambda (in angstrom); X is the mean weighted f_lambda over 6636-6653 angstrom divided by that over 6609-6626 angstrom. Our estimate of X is 0.9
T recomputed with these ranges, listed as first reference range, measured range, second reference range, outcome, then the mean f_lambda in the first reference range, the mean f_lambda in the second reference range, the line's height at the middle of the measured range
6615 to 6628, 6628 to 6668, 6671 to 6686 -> 2.9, 3.49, 3.62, 3.55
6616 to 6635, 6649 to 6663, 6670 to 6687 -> 1.7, 3.46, 3.61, 3.55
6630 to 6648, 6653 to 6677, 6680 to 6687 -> 1.3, 3.43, 3.59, 3.52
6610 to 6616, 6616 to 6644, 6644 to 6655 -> -0.8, 3.61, 3.12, 3.38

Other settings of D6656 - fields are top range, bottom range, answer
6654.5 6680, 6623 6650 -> 1.01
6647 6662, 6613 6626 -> 0.89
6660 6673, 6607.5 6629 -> 0.96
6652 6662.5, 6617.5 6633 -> 0.92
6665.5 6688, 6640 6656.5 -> 1.13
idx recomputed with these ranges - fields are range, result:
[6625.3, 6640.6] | 3.48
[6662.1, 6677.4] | 3.46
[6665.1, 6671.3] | 3.45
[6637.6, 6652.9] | 3.27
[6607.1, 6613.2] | 3.63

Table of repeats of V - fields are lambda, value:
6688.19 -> 3.505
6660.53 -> 3.13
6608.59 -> 3.633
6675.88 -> 3.635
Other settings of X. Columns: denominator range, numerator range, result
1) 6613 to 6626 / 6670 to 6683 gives 1.04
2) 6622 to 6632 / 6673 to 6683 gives 1.09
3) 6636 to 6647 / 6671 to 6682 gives 1.07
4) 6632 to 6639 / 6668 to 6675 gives 1.00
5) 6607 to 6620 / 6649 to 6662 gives 0.88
